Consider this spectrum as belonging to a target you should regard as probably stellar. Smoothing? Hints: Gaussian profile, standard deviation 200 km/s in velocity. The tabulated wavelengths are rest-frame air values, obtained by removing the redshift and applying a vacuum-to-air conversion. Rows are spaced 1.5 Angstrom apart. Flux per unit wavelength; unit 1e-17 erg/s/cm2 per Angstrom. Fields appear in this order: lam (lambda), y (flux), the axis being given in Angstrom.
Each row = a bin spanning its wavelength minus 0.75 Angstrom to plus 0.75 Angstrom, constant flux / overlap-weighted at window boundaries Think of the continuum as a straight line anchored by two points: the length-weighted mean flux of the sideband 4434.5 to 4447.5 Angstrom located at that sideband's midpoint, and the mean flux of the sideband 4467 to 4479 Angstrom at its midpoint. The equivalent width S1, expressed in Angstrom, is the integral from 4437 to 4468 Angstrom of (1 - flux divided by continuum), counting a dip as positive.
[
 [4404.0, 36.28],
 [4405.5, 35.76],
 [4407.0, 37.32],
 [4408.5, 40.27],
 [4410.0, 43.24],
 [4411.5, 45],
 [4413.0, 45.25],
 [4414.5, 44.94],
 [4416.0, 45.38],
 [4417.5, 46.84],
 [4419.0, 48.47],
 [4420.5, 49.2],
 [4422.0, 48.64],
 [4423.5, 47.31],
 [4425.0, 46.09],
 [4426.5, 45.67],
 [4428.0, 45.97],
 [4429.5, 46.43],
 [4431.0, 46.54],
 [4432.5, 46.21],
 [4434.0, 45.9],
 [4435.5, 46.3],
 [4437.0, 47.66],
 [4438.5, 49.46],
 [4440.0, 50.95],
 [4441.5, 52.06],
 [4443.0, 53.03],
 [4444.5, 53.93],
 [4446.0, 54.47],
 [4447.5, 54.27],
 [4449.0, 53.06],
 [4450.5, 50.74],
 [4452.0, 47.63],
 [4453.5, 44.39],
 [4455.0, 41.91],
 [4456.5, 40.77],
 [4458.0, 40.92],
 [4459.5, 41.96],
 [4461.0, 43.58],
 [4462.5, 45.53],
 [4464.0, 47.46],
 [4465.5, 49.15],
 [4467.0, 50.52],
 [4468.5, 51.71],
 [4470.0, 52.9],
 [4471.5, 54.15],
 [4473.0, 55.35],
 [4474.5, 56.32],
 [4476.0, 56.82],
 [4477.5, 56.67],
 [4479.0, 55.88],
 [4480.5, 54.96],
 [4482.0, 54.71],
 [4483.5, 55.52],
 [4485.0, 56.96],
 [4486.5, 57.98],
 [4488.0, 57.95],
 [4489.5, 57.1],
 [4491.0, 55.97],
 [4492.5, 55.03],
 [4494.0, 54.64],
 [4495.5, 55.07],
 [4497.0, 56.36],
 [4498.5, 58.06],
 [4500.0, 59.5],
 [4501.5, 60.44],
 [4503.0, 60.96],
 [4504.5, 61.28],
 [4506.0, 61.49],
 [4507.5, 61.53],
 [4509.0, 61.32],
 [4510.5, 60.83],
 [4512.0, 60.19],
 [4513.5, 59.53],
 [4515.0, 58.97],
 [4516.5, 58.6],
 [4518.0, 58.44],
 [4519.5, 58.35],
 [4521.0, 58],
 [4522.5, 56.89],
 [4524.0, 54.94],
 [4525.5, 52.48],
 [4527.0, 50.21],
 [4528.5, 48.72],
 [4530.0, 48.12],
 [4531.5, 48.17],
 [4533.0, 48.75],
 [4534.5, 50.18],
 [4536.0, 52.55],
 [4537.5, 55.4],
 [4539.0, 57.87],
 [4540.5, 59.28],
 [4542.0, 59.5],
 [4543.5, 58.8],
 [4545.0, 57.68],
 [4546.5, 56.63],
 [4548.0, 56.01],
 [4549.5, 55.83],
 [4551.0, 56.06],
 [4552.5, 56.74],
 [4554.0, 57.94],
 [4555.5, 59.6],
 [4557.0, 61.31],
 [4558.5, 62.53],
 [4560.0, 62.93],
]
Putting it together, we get 2.36 Angstrom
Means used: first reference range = 51.1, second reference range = 54.6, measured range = 48.3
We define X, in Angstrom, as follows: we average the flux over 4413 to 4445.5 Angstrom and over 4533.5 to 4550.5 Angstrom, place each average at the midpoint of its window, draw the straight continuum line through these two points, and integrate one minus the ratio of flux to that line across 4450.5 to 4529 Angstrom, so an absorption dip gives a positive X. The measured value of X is -2.8 Angstrom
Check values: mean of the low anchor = 47.9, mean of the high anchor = 56.2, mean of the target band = 54.3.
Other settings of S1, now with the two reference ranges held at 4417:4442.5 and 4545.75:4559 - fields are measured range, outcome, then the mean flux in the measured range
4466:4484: -1.1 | 54.5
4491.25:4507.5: -1.5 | 58.4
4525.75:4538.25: 1.3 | 50.4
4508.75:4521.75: -1.0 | 59.3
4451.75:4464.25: 1.6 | 43.5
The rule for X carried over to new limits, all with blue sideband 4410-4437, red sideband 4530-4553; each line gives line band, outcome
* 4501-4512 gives -1.8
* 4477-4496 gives -1.9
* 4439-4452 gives -1.2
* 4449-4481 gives 0.0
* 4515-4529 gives -0.5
